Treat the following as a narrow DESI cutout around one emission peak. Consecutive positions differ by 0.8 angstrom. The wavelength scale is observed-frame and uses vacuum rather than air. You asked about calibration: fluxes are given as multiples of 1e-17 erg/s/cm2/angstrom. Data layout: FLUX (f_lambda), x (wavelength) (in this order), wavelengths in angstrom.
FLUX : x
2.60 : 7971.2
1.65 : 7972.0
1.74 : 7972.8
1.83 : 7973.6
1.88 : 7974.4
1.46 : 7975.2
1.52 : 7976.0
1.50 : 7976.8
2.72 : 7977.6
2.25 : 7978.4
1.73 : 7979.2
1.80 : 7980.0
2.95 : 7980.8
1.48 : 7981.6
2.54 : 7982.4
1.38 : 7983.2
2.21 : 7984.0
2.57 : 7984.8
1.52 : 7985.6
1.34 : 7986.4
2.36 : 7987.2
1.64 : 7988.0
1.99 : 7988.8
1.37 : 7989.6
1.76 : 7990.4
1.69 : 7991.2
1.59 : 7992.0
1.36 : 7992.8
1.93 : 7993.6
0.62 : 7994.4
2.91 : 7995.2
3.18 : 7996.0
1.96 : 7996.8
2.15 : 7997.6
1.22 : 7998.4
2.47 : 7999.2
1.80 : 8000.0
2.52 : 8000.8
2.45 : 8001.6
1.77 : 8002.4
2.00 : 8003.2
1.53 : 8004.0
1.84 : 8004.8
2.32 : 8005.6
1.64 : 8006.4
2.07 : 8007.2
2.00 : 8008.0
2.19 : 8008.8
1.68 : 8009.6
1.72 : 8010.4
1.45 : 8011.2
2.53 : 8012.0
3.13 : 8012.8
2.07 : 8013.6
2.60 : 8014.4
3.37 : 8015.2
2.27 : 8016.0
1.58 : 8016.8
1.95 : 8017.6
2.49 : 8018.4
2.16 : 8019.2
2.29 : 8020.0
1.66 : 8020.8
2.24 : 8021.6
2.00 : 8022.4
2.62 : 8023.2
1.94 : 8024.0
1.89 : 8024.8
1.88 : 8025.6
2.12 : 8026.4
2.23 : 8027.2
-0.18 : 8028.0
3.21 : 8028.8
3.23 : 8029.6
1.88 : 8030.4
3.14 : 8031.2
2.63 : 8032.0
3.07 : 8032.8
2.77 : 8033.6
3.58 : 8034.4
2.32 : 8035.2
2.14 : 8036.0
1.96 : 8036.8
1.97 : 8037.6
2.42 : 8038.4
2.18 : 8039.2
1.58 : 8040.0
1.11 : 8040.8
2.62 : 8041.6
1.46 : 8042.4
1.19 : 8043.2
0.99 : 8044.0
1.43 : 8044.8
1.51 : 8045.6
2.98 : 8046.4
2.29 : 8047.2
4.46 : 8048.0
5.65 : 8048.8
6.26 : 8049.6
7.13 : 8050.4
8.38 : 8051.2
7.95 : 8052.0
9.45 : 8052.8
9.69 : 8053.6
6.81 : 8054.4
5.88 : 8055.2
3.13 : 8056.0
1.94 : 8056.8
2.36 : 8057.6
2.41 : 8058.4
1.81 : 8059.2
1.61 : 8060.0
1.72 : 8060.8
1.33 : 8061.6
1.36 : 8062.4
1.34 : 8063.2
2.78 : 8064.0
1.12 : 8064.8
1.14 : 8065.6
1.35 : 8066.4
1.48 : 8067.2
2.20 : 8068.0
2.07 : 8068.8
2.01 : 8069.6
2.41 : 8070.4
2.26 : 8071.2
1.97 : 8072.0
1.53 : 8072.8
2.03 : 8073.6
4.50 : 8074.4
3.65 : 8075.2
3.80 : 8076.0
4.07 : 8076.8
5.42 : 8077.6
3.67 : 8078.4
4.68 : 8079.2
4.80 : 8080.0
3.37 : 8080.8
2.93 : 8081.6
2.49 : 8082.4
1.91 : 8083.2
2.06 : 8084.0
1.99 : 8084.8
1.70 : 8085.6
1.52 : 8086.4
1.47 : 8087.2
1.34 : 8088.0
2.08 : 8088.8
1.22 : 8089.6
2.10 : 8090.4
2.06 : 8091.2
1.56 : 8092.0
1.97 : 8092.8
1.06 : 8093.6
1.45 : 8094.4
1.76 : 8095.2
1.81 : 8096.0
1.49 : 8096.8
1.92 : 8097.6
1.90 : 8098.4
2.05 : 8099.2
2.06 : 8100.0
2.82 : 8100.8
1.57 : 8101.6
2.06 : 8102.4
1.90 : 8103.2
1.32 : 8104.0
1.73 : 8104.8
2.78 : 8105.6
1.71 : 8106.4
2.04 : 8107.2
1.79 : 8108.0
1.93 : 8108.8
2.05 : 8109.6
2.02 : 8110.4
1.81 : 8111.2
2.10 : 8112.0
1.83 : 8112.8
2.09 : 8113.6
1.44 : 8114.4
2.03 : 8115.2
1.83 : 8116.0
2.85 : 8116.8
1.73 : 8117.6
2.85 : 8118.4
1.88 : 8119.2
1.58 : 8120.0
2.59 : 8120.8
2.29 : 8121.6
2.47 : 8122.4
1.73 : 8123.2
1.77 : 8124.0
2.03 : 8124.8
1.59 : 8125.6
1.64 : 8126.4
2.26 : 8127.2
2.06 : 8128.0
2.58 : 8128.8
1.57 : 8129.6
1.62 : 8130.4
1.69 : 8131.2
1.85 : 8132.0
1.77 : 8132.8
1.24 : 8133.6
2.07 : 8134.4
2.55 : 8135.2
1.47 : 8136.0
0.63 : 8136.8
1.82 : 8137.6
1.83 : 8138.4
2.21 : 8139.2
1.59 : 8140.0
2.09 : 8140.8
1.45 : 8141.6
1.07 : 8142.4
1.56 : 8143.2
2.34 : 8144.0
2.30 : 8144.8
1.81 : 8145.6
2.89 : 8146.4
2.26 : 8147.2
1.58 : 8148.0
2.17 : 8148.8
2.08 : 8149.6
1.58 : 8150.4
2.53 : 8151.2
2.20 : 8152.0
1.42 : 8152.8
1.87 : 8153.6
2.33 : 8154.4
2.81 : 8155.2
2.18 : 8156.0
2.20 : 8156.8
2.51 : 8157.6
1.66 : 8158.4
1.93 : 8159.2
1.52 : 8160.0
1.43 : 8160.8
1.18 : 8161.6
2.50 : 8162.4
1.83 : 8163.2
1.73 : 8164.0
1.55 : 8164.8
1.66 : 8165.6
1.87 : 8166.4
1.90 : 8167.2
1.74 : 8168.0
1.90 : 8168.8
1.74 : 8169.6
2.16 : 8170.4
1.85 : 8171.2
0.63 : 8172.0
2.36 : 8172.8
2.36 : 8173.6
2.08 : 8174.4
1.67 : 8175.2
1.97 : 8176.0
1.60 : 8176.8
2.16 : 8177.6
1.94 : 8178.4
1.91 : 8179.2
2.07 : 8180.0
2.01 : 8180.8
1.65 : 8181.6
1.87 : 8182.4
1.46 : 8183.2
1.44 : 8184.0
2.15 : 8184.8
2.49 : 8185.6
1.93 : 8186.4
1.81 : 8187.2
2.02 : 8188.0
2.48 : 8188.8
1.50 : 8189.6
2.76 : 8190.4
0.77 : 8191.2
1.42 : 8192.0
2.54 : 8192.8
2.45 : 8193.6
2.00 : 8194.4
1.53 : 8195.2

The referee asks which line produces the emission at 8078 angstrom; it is [N II]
